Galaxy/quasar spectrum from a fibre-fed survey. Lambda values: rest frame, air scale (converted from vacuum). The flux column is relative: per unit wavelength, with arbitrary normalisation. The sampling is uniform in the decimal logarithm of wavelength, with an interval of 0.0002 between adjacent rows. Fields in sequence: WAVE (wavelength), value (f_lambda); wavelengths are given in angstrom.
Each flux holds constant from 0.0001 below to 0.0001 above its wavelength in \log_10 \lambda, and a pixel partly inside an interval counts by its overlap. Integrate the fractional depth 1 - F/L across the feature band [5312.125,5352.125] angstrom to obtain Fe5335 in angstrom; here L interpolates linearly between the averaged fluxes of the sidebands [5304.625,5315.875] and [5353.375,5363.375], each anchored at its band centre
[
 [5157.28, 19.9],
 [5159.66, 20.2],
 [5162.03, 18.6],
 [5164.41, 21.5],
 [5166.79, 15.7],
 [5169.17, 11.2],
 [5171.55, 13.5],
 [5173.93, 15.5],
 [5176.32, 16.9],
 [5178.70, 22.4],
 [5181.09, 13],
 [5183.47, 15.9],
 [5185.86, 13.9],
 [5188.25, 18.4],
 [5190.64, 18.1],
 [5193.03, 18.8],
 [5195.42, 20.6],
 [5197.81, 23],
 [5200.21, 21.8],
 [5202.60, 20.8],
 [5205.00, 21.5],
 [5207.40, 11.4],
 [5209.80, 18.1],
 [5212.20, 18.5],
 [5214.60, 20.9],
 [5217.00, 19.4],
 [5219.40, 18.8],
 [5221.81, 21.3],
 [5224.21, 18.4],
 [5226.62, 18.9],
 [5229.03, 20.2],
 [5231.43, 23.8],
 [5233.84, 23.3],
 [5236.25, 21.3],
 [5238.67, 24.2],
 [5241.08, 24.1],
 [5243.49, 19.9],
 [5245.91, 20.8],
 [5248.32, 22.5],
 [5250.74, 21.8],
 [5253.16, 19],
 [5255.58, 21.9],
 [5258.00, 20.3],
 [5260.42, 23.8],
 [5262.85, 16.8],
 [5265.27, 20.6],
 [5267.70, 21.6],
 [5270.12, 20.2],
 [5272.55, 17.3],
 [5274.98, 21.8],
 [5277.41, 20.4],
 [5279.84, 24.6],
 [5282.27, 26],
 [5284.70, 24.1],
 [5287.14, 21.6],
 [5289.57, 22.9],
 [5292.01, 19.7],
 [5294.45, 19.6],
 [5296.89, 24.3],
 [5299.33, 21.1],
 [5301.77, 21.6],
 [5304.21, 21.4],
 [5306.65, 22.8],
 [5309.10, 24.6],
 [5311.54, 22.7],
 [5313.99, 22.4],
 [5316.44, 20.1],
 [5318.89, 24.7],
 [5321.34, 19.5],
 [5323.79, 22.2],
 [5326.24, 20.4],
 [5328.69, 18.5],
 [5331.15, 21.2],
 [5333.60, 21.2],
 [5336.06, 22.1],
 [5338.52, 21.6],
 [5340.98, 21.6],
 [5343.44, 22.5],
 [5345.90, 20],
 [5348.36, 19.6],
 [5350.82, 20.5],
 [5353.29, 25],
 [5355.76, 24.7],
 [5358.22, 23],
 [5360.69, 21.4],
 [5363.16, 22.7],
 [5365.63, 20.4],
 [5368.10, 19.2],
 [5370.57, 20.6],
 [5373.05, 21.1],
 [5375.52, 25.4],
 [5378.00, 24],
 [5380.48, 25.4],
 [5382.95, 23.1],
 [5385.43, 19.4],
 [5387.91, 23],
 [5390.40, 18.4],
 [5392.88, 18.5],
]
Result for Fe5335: 3.2 angstrom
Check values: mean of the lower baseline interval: 22.8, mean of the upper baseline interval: 23.2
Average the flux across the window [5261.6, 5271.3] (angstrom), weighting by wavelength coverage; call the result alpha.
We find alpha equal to 19.8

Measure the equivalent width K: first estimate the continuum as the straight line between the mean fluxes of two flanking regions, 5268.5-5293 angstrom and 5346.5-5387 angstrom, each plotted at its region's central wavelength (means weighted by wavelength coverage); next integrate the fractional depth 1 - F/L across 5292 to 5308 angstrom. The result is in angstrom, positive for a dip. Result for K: 0.2 angstrom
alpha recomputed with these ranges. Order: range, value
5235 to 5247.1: 22.1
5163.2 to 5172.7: 15.5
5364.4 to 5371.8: 20.1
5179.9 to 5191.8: 15.9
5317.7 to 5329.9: 21.1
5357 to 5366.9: 21.9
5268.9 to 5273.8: 18.8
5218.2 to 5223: 20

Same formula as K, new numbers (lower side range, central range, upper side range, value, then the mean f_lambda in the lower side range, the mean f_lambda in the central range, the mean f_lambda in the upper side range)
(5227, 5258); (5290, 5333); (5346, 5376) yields 0.38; 21.8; 21.6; 21.8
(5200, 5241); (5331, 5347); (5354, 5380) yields 0.36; 20.2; 21.5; 22.4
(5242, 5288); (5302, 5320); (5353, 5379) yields -0.65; 21.3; 22.6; 22.4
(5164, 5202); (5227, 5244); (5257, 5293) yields -2.21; 17.5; 22.3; 21.5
